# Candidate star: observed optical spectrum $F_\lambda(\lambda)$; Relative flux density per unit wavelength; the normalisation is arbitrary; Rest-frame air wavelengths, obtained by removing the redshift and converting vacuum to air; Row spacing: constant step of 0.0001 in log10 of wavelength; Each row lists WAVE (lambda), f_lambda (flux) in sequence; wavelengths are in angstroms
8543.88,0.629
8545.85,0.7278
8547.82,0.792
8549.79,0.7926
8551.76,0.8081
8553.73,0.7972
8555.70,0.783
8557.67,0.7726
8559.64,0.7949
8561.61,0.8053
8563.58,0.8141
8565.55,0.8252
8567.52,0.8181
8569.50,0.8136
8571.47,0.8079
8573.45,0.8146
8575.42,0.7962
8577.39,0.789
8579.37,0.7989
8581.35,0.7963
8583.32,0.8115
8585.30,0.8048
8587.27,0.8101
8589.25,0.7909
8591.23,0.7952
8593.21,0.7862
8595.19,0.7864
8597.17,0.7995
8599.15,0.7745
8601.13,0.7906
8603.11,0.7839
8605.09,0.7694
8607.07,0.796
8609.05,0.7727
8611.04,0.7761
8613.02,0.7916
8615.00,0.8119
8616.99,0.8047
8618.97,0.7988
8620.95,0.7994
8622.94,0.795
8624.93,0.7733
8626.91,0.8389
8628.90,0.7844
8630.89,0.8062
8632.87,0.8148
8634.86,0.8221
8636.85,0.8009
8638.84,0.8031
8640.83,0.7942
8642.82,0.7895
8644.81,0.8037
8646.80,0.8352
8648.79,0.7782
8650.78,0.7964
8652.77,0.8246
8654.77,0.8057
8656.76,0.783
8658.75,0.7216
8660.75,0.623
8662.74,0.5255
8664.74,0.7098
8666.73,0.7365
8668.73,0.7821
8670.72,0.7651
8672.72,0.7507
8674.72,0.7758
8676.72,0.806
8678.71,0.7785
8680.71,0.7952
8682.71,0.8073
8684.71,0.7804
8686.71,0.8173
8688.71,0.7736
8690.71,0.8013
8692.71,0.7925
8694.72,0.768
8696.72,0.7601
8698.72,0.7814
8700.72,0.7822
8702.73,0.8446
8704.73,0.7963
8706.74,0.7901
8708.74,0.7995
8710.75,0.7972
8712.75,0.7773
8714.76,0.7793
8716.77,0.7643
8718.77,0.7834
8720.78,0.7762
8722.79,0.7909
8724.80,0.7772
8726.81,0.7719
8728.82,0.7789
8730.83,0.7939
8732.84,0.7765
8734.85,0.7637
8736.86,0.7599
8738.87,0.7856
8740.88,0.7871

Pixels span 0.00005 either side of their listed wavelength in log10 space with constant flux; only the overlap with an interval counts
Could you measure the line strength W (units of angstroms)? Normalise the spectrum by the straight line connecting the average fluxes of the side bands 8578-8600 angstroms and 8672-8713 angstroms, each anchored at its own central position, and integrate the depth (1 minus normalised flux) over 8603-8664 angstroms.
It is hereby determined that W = 0.9 angstroms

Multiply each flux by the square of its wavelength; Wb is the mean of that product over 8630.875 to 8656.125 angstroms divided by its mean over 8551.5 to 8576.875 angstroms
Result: 1.02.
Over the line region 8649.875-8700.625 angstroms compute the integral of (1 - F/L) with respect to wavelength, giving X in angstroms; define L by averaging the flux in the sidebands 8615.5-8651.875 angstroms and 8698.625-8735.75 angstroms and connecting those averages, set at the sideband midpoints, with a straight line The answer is 1.99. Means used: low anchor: 0.802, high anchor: 0.786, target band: 0.763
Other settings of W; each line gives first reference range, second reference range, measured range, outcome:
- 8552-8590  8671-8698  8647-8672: 1.5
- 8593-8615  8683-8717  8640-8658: -0.3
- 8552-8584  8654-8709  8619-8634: -0.3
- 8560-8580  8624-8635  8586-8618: 0.7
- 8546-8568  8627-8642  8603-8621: 0.3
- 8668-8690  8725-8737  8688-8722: -0.3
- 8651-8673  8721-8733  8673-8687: -0.9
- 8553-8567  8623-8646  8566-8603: 0.1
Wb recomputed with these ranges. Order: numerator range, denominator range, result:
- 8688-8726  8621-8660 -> 1.00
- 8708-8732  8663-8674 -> 1.08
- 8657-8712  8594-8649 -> 0.98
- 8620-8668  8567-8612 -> 0.99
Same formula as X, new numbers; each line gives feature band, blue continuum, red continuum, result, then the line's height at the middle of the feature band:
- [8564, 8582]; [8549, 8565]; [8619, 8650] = -0.2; 0.798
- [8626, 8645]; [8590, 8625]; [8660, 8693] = -0.7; 0.775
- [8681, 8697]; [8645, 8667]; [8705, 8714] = -0.3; 0.772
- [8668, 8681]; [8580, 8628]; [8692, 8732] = 0.2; 0.788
